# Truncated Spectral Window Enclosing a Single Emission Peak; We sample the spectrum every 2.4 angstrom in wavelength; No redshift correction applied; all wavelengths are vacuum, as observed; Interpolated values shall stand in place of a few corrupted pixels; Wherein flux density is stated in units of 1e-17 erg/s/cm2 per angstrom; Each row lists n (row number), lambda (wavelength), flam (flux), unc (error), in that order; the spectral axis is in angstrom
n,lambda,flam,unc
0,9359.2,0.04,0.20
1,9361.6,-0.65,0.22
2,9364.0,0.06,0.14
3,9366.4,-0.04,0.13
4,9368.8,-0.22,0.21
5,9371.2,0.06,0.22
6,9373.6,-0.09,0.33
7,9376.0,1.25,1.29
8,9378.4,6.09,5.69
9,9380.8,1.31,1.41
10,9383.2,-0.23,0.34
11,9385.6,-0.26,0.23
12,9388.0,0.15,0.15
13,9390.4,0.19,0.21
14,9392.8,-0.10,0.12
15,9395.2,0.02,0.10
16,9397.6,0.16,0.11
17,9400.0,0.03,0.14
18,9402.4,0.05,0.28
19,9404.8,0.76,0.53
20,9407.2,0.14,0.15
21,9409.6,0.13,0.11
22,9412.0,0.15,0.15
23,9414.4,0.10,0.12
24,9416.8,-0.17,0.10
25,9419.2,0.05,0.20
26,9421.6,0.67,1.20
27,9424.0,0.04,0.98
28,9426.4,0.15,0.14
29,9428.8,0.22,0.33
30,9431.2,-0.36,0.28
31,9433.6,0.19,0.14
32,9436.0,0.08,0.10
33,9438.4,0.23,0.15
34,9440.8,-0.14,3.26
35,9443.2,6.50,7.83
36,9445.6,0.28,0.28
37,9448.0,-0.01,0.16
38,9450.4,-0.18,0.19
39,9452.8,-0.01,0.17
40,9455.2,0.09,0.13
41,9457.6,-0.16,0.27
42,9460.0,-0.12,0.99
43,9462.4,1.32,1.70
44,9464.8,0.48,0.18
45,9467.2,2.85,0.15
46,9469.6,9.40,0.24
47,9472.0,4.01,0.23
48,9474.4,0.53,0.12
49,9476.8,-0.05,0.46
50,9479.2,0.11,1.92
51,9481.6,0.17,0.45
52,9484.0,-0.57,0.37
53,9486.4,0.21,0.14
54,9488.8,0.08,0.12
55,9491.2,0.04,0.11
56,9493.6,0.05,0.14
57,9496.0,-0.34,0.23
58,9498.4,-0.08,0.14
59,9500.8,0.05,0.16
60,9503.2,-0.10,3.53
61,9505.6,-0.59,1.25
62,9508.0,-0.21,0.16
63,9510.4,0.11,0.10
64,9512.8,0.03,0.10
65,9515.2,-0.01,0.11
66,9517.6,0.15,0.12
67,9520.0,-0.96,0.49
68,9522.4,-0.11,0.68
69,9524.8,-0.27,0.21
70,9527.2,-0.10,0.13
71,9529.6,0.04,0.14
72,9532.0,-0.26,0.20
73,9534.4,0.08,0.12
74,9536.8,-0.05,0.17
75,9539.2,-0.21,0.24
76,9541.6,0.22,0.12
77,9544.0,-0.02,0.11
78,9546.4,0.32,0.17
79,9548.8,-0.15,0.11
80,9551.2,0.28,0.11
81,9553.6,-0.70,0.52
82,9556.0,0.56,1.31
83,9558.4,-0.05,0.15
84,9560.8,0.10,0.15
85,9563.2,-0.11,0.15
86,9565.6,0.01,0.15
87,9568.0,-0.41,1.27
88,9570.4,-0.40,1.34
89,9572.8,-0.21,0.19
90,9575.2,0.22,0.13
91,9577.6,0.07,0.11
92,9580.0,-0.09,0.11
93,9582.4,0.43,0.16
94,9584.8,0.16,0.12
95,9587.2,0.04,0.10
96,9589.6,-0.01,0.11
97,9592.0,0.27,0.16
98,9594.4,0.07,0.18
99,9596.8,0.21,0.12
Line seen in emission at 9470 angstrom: [O III] 5007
